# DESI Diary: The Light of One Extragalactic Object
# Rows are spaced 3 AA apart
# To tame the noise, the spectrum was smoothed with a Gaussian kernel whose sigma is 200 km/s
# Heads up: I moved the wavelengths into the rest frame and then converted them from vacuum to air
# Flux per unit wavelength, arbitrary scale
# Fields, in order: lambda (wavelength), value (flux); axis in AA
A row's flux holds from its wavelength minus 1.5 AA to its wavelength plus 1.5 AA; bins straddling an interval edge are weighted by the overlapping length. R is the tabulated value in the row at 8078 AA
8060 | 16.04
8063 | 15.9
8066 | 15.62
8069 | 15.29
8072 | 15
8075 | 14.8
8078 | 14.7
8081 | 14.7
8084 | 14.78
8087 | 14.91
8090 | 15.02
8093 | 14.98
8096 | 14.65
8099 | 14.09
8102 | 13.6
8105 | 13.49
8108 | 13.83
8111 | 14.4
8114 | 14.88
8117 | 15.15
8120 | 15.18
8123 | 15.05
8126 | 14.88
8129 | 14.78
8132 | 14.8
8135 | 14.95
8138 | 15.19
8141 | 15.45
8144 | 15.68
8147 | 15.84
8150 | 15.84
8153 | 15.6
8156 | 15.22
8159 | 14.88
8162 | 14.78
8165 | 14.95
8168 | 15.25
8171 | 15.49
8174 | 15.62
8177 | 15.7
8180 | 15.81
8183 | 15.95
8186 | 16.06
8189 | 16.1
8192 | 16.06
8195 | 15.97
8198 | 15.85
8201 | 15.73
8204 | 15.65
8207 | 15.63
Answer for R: 14.7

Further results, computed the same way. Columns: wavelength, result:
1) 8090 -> 15.02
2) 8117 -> 15.15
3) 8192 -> 16.06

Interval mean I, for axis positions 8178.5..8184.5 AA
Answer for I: 15.9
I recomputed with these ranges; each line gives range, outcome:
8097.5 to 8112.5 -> 13.9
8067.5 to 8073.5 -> 15.1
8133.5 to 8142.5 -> 15.2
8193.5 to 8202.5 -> 15.9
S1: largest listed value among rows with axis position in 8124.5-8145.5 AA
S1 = 15.68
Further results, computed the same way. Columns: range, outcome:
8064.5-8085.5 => 15.62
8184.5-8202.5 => 16.1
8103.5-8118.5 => 15.15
